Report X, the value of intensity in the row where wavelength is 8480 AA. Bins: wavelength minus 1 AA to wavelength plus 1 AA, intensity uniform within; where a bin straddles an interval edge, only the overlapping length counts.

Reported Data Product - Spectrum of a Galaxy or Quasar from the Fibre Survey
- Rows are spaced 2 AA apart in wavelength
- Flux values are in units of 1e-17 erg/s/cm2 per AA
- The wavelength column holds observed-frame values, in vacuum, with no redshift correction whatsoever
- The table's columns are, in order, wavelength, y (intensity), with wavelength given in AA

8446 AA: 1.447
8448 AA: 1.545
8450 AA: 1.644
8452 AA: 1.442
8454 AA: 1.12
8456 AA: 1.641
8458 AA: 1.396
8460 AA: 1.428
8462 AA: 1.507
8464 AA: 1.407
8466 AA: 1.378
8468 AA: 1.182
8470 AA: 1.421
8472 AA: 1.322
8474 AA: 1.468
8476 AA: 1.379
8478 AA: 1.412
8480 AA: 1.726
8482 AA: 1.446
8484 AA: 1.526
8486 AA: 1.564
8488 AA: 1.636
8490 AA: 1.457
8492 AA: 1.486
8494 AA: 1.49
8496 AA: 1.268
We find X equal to 1.726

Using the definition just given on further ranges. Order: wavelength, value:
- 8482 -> 1.446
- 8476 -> 1.379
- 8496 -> 1.268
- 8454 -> 1.12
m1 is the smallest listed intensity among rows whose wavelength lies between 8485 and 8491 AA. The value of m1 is 1.457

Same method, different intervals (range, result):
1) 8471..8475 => 1.322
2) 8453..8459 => 1.12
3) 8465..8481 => 1.182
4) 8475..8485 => 1.379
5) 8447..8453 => 1.442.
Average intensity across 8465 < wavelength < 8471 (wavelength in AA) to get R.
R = 1.33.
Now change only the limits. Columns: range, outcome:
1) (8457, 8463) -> 1.44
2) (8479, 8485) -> 1.57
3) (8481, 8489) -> 1.54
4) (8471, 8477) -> 1.39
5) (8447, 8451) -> 1.59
